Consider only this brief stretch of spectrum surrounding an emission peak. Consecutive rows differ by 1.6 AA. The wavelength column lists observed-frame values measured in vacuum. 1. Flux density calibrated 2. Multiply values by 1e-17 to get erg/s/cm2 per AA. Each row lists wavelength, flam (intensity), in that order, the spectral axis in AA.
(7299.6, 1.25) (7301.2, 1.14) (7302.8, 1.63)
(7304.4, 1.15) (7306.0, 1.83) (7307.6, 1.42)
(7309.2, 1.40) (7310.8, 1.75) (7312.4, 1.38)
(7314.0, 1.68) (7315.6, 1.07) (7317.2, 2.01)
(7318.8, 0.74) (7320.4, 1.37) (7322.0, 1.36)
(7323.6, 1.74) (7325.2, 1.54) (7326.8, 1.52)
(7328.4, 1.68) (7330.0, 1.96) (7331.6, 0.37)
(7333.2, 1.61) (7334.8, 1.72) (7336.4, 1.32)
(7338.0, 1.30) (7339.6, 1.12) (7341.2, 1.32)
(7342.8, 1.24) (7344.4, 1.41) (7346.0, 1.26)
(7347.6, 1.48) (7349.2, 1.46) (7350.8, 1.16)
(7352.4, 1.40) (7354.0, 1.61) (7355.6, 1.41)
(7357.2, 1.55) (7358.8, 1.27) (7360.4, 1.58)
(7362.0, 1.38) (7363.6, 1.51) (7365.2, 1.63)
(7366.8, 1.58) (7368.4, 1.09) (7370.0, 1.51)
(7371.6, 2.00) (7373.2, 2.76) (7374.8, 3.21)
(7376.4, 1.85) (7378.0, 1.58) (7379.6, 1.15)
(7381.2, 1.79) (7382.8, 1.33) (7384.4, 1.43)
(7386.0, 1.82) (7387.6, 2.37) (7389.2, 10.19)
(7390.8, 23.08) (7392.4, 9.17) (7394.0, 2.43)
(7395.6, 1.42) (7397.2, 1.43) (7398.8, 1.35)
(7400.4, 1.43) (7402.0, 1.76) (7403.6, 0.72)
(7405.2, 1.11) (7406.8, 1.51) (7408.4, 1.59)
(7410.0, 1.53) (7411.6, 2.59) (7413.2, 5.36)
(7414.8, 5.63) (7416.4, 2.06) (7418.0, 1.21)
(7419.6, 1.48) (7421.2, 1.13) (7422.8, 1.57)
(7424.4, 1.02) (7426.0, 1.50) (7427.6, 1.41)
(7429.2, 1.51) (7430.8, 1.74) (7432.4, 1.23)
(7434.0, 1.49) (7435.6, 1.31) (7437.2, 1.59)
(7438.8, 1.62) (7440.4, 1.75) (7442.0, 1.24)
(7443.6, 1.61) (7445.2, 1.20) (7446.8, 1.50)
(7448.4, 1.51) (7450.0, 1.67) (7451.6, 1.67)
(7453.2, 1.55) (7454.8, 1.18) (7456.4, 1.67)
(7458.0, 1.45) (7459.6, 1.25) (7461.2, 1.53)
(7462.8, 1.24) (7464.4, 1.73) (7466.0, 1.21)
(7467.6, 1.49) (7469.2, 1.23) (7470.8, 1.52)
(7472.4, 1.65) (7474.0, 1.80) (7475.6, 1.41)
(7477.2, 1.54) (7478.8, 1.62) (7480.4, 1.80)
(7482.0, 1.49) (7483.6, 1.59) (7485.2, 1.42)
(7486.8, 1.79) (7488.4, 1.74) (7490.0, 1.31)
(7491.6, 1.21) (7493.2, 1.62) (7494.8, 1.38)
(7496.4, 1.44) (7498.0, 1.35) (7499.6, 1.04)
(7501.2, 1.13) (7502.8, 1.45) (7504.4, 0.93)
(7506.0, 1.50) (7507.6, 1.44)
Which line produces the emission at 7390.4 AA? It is H-alpha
